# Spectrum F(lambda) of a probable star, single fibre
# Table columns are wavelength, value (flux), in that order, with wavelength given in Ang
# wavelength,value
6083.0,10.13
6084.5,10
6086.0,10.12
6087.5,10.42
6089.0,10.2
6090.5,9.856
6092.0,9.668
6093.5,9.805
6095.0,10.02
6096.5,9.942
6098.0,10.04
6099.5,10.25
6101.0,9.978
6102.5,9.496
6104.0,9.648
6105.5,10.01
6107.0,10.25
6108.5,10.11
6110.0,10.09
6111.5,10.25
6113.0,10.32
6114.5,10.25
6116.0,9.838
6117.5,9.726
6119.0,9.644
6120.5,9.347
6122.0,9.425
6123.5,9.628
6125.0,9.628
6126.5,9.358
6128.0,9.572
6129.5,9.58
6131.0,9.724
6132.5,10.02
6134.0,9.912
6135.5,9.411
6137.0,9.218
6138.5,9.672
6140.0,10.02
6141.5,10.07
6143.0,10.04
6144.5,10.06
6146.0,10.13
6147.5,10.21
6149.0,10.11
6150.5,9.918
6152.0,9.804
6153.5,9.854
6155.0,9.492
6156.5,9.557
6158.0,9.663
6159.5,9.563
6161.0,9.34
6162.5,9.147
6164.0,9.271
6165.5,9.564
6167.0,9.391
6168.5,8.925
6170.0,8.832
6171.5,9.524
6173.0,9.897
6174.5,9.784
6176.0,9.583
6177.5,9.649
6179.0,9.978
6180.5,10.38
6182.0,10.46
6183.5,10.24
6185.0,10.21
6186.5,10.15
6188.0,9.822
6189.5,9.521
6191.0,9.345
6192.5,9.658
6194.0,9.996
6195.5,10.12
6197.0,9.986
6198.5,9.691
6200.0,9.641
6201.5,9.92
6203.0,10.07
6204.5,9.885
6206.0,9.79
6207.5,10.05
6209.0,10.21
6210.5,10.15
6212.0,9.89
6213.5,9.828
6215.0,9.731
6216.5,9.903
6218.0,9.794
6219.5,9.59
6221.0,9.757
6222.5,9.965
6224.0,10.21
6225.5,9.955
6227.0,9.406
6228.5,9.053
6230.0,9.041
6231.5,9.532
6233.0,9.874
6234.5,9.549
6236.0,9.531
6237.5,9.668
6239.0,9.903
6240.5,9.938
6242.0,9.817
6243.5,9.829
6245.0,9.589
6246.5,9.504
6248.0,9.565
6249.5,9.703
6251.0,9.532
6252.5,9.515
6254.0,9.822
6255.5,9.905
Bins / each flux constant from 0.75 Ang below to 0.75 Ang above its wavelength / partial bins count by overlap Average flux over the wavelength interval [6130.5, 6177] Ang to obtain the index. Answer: 9.67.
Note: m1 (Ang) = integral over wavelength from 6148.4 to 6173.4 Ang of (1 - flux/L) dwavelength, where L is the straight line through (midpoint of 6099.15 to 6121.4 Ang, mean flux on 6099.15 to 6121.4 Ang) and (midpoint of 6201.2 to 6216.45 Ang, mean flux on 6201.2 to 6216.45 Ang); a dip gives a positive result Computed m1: 1.1 Ang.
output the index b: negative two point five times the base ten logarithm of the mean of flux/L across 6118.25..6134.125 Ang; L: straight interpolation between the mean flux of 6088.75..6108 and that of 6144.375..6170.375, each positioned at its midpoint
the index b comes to 0.02 mag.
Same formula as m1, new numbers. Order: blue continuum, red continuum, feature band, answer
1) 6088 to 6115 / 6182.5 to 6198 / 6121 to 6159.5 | 0.8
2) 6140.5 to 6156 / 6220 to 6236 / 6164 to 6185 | 0.3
